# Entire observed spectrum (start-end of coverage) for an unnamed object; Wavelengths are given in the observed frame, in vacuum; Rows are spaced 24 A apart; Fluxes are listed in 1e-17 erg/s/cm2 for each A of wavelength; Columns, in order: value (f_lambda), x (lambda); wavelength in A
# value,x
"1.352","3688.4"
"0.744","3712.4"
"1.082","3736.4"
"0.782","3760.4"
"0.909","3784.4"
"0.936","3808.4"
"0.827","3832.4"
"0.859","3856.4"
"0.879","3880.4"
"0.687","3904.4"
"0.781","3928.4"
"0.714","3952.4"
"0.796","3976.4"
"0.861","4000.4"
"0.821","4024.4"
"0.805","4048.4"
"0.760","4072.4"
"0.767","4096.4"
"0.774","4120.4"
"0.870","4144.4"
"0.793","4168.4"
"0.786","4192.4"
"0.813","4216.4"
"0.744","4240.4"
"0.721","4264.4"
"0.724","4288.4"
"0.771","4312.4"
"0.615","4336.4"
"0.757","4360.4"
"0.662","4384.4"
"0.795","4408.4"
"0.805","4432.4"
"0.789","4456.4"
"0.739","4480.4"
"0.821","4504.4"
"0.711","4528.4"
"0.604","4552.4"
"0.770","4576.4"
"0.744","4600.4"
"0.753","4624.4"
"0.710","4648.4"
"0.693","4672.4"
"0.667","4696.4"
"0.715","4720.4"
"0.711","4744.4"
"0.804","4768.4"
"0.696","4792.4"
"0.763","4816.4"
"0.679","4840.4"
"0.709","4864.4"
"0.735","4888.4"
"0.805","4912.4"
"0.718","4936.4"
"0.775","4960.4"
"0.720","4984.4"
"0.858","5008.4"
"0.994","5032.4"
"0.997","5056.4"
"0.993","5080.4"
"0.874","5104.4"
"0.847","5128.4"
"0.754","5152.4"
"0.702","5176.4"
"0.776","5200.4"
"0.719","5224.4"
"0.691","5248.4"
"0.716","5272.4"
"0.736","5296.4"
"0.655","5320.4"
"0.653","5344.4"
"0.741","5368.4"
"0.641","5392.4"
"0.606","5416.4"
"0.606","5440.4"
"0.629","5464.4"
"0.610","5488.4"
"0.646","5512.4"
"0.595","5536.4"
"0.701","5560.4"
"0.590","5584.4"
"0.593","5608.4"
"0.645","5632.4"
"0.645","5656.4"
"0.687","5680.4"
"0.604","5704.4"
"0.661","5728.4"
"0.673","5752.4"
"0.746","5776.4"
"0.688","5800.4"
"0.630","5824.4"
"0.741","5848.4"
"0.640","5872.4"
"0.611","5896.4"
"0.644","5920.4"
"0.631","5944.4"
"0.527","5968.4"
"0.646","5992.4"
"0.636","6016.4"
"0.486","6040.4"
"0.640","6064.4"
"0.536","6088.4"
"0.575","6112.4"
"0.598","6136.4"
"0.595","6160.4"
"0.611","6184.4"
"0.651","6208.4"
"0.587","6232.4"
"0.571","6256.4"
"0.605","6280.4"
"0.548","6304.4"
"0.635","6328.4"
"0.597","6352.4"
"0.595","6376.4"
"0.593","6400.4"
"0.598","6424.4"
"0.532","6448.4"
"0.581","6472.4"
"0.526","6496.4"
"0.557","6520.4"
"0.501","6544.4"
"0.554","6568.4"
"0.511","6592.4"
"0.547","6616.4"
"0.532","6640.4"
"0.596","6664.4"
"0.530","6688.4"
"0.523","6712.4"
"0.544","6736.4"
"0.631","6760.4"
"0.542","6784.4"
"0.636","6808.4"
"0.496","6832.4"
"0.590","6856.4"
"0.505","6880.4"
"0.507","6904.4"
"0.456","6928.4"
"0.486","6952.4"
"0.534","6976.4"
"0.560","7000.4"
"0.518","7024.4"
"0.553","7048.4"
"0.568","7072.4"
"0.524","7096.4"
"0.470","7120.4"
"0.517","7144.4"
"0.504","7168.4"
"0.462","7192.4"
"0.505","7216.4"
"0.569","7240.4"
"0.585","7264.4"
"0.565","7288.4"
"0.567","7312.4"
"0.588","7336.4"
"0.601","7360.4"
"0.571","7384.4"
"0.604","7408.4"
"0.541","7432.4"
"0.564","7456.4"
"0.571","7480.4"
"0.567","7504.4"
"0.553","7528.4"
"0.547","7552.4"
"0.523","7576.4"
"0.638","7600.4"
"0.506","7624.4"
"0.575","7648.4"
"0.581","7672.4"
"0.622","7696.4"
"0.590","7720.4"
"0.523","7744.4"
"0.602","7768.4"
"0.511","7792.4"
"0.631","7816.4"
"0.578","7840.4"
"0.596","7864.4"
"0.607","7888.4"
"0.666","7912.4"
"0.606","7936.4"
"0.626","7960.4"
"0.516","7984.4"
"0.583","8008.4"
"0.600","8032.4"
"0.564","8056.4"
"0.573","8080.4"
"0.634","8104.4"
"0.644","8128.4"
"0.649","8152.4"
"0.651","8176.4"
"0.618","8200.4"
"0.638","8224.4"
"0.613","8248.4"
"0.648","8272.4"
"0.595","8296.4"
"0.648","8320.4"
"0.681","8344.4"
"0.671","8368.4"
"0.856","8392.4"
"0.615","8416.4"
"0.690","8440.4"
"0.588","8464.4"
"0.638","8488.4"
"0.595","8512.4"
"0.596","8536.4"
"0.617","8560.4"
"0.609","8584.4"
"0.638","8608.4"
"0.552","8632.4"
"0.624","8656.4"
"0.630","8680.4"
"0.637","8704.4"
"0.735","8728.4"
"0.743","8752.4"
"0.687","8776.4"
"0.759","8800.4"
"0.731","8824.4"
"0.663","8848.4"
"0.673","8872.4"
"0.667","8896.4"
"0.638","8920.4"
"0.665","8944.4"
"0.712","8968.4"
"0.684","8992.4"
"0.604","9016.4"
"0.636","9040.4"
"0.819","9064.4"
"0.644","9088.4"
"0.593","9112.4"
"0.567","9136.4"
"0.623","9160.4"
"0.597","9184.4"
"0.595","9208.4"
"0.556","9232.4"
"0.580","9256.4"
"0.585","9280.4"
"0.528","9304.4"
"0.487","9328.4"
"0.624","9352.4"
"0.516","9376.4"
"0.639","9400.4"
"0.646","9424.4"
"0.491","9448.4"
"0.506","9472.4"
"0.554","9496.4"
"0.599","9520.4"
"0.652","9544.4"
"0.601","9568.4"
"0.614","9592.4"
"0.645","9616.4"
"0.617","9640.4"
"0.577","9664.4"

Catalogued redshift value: 0.81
